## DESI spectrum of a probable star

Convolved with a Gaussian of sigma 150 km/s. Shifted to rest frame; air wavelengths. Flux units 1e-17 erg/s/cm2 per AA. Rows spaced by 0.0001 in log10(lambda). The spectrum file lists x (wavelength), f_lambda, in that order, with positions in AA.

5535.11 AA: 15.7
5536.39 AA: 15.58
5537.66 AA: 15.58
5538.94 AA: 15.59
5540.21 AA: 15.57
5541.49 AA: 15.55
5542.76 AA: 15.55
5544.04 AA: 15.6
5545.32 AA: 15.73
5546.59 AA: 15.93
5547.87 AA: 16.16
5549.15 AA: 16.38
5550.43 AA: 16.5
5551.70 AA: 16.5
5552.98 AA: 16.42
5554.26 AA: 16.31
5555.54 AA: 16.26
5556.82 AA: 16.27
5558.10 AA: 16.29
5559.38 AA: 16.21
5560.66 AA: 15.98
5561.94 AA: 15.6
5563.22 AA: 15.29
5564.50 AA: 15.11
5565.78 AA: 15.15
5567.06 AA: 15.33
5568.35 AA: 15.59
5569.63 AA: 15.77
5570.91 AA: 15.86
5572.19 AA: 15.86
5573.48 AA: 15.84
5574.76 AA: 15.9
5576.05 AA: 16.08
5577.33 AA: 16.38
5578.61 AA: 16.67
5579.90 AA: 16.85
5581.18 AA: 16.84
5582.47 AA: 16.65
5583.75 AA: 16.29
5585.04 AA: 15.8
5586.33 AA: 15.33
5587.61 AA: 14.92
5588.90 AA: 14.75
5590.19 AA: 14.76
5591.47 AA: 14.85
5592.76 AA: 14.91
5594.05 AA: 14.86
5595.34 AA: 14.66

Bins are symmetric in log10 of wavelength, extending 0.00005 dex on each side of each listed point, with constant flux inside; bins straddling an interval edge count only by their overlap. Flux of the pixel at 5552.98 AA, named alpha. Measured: 16.42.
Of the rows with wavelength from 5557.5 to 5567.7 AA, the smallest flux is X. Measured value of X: 15.11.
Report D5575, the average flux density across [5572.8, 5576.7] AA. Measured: 15.9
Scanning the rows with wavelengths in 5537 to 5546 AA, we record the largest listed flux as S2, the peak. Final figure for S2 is 15.73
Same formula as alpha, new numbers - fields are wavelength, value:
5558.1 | 16.29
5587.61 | 14.92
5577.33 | 16.38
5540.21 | 15.57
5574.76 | 15.9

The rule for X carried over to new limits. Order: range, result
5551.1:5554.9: 16.31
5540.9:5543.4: 15.55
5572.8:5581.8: 15.84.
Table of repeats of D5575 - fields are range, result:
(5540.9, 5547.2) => 15.7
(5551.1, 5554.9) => 16.4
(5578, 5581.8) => 16.8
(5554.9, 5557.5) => 16.3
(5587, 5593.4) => 14.8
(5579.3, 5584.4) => 16.7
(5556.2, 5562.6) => 16.1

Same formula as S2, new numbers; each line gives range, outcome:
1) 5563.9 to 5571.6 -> 15.86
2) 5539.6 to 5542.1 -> 15.57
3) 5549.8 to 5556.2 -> 16.5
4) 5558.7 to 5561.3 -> 16.21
